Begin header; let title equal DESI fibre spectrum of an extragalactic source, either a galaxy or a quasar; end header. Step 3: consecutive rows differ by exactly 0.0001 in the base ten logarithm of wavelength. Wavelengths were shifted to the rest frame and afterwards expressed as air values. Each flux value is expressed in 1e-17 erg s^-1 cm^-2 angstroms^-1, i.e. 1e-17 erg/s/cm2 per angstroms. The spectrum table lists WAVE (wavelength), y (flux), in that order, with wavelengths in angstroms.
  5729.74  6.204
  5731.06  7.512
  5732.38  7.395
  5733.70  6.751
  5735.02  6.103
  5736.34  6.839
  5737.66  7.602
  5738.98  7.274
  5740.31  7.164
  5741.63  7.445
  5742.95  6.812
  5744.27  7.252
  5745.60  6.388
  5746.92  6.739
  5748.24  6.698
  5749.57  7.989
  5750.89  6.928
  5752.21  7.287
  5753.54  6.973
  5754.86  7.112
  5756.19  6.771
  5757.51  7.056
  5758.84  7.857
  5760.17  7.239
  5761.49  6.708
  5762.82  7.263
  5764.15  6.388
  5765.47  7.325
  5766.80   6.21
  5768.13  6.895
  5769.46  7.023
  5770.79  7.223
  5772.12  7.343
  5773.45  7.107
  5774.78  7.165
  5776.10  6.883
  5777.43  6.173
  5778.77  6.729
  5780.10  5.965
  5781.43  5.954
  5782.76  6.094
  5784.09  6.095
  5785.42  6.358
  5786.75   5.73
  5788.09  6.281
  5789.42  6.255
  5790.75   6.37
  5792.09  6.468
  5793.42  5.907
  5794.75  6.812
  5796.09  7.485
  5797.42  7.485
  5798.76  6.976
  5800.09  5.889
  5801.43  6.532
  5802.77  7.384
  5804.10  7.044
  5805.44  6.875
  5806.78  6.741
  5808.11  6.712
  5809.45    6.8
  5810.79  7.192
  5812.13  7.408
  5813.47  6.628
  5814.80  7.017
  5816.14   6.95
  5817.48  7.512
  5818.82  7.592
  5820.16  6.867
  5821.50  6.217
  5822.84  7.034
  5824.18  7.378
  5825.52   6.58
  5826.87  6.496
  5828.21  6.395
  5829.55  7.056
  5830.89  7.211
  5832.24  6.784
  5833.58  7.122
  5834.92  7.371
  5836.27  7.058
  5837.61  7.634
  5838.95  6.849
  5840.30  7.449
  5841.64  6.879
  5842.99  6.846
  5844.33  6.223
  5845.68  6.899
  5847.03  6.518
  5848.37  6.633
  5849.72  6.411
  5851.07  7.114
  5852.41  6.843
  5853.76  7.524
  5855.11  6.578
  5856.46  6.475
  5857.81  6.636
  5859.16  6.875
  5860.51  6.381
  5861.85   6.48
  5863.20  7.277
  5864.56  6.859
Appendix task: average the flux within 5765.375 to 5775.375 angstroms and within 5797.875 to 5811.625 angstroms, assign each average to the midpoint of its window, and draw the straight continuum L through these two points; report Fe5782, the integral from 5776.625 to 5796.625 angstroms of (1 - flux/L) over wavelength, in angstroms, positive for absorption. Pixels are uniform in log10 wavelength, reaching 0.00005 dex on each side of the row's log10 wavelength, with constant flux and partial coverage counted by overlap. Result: 1.78 angstroms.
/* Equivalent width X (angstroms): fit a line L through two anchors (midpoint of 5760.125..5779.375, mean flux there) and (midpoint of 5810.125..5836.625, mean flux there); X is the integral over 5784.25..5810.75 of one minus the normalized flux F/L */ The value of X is 1.2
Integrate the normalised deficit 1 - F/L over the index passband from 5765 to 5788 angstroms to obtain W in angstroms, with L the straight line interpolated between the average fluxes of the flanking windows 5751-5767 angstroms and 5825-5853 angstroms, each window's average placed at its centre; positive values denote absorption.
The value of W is 1.4 angstroms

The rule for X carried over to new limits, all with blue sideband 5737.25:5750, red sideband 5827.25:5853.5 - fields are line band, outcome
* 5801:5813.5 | 0.0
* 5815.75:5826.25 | -0.1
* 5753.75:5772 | 0.1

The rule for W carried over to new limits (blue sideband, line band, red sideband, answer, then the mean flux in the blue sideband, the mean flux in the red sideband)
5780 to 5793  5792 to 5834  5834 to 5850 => -2.4 angstroms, 6.16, 6.91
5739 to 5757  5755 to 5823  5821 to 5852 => 1.8 angstroms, 7.05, 6.88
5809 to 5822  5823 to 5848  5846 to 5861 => -0.2 angstroms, 7.03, 6.73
